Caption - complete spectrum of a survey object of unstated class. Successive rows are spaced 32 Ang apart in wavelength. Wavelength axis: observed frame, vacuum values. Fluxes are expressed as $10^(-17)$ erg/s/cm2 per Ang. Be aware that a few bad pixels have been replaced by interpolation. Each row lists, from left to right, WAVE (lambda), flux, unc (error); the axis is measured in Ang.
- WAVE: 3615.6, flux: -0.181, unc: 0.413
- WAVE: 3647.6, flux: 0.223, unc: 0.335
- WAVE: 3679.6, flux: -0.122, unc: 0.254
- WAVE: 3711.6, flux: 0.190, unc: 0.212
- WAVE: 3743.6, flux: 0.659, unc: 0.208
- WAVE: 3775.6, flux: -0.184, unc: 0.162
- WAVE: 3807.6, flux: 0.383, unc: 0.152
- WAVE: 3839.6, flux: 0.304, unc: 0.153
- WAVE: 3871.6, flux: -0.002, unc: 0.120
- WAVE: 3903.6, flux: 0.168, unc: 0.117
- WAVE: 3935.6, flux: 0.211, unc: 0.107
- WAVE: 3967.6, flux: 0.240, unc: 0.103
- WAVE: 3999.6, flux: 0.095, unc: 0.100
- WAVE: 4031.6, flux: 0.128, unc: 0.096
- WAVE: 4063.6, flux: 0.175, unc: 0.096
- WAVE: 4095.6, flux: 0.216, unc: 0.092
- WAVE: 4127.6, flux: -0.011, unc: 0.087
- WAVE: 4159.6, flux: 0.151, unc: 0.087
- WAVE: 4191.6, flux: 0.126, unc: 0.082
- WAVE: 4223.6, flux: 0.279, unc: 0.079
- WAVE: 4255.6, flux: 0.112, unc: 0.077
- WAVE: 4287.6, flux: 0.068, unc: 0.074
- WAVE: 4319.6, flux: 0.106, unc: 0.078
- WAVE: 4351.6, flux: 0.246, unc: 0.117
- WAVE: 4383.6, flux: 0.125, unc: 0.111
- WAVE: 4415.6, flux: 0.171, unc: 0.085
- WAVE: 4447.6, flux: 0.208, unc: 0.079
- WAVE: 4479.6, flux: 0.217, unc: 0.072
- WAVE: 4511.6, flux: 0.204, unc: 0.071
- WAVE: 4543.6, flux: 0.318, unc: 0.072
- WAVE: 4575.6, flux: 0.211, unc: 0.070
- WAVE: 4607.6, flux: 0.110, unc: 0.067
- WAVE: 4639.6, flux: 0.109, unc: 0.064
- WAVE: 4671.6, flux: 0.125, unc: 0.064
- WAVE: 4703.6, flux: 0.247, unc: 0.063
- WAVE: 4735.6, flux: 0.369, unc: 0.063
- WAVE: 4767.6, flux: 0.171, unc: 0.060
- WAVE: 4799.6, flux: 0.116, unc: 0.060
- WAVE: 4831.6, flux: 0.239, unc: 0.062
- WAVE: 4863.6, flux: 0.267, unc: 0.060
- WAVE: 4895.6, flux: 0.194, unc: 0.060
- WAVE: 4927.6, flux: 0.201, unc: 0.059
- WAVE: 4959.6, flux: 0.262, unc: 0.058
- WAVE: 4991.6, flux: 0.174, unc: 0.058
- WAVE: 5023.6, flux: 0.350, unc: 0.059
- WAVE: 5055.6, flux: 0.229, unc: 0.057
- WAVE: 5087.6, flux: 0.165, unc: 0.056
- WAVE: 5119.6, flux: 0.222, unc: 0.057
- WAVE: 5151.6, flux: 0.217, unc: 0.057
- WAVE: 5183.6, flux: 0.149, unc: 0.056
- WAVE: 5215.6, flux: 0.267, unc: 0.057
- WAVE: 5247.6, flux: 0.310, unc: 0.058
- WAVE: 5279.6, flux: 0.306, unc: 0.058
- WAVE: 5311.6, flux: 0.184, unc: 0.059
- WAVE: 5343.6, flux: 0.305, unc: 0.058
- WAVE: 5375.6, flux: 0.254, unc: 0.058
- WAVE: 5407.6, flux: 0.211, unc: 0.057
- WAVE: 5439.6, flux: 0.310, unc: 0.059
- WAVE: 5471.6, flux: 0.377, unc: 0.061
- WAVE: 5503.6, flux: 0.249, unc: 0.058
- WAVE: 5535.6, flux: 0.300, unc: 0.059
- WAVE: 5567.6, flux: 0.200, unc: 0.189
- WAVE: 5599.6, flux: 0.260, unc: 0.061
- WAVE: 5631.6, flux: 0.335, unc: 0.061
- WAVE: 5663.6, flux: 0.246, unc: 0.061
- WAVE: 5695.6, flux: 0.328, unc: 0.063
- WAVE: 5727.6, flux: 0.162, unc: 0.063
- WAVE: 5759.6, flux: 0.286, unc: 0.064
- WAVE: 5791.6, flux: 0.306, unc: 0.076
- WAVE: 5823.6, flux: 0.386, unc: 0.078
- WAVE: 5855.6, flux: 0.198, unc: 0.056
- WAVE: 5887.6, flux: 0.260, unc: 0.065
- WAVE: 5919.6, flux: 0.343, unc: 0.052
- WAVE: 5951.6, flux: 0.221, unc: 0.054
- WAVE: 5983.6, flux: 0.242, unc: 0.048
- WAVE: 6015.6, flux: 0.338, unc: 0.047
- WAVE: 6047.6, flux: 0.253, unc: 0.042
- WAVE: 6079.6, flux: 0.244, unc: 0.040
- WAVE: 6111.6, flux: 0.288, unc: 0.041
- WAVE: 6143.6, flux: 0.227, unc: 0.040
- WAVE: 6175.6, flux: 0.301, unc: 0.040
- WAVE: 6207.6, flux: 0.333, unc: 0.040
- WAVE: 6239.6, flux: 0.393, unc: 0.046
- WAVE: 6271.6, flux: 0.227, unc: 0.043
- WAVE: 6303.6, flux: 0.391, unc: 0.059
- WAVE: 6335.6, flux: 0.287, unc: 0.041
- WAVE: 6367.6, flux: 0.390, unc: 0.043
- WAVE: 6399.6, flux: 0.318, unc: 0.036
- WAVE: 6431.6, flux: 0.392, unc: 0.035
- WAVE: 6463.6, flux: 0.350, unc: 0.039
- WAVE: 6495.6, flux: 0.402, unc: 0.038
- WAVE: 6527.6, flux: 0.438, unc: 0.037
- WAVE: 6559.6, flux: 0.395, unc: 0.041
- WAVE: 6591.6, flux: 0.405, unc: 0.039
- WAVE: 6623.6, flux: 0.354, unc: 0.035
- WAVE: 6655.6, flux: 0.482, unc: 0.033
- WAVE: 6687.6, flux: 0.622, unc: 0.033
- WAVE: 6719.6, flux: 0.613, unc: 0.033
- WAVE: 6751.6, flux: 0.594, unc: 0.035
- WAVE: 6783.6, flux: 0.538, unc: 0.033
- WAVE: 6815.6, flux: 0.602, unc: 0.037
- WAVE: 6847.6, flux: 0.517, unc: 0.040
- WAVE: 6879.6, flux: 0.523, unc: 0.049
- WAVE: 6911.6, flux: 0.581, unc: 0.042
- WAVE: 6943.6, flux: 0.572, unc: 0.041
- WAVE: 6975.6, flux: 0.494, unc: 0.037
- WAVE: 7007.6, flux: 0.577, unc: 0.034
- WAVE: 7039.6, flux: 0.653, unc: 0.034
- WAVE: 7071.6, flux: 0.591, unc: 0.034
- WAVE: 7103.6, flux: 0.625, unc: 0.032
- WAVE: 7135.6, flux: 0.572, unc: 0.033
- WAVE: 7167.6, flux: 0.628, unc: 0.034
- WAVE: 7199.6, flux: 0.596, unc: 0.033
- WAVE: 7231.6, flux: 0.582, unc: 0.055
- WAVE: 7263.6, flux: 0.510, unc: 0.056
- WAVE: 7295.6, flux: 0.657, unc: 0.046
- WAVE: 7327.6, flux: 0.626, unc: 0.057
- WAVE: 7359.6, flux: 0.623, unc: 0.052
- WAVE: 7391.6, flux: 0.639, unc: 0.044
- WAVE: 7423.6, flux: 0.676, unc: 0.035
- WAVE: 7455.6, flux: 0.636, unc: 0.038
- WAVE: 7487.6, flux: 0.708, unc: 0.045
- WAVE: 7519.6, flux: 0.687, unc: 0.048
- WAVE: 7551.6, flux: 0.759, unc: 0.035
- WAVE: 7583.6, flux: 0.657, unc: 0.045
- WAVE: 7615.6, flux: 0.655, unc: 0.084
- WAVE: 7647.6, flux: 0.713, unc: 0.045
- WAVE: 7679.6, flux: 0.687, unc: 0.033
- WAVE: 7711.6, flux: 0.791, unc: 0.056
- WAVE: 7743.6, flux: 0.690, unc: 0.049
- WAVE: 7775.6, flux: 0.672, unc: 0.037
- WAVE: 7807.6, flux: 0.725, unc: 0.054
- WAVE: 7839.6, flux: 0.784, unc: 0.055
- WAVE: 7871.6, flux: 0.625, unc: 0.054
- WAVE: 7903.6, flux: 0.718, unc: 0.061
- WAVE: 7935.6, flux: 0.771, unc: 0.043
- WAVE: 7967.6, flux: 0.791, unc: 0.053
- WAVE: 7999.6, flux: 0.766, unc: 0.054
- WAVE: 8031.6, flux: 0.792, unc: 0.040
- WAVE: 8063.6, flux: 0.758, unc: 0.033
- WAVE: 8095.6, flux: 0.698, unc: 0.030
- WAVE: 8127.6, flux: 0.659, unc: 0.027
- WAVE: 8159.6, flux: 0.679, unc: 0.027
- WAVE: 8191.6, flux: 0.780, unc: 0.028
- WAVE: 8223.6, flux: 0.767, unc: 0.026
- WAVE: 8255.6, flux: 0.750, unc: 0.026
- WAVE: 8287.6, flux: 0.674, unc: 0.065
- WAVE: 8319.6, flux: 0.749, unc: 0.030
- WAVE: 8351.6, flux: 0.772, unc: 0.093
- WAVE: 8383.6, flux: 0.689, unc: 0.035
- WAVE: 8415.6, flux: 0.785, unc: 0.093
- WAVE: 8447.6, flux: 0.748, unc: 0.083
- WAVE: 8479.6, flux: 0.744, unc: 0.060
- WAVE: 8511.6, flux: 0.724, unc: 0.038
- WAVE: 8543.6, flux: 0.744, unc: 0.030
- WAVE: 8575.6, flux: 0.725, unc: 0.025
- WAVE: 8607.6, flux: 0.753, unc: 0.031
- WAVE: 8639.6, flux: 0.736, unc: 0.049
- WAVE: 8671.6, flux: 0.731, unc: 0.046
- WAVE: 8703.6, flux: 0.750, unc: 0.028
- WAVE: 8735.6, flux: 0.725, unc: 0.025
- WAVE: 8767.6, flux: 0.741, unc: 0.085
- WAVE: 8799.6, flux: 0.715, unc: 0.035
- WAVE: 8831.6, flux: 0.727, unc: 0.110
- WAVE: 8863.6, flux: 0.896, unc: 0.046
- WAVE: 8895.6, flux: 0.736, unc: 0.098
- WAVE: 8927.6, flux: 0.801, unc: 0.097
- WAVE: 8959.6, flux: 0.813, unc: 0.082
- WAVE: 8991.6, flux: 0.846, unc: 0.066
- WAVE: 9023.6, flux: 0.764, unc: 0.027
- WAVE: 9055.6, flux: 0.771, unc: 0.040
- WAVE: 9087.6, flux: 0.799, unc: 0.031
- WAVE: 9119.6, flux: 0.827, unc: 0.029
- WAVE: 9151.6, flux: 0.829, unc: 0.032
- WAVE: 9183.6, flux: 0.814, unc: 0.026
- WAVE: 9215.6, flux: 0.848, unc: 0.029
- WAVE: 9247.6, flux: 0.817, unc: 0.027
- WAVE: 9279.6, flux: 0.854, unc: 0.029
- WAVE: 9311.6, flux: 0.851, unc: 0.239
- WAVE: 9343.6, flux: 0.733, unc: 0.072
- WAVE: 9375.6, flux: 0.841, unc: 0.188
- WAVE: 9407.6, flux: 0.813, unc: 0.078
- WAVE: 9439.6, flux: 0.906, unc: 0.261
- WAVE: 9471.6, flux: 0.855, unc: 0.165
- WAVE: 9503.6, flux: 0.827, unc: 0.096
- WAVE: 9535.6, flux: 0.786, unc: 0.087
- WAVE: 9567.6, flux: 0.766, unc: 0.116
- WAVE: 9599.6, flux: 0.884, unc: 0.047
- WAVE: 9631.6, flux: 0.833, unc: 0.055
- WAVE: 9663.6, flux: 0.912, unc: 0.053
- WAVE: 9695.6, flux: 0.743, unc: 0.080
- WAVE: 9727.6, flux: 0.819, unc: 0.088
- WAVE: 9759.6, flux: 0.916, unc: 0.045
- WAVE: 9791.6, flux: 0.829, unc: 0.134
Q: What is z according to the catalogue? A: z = 0.671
